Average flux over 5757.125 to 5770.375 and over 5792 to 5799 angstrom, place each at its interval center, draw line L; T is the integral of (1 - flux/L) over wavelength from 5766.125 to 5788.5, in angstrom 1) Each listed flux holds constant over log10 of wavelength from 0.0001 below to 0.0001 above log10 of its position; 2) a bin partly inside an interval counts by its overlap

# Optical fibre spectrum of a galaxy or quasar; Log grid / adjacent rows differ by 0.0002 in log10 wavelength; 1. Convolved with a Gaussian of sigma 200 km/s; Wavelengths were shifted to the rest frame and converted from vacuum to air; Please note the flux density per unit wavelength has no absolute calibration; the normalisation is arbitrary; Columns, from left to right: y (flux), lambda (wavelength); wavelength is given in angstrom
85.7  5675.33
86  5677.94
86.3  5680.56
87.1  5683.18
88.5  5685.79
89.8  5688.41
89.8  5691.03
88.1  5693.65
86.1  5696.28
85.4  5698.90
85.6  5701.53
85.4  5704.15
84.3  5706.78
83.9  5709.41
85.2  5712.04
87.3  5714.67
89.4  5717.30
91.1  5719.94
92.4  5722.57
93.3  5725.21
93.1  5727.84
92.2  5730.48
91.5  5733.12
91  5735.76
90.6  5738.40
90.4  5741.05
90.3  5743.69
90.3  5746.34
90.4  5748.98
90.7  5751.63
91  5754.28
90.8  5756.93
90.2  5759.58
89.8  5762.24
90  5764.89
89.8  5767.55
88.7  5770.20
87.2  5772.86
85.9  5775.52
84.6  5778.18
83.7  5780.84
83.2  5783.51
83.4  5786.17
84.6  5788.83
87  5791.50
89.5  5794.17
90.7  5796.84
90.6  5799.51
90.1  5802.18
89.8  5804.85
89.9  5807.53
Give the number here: 1.0 angstrom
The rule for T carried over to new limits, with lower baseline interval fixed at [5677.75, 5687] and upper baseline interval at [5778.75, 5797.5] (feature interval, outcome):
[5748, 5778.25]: -1.1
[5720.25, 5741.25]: -1.3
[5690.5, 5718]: 0.2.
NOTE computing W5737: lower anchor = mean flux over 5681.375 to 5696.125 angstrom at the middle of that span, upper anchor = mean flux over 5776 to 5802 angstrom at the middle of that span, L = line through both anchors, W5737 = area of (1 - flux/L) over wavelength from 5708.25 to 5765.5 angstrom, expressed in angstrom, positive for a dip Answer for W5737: -1.81 angstrom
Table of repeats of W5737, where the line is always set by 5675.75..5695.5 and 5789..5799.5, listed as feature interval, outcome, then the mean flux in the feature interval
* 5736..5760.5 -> -0.6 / 90.6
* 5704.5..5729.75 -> -0.2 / 88.8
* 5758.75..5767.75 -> -0.2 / 89.9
